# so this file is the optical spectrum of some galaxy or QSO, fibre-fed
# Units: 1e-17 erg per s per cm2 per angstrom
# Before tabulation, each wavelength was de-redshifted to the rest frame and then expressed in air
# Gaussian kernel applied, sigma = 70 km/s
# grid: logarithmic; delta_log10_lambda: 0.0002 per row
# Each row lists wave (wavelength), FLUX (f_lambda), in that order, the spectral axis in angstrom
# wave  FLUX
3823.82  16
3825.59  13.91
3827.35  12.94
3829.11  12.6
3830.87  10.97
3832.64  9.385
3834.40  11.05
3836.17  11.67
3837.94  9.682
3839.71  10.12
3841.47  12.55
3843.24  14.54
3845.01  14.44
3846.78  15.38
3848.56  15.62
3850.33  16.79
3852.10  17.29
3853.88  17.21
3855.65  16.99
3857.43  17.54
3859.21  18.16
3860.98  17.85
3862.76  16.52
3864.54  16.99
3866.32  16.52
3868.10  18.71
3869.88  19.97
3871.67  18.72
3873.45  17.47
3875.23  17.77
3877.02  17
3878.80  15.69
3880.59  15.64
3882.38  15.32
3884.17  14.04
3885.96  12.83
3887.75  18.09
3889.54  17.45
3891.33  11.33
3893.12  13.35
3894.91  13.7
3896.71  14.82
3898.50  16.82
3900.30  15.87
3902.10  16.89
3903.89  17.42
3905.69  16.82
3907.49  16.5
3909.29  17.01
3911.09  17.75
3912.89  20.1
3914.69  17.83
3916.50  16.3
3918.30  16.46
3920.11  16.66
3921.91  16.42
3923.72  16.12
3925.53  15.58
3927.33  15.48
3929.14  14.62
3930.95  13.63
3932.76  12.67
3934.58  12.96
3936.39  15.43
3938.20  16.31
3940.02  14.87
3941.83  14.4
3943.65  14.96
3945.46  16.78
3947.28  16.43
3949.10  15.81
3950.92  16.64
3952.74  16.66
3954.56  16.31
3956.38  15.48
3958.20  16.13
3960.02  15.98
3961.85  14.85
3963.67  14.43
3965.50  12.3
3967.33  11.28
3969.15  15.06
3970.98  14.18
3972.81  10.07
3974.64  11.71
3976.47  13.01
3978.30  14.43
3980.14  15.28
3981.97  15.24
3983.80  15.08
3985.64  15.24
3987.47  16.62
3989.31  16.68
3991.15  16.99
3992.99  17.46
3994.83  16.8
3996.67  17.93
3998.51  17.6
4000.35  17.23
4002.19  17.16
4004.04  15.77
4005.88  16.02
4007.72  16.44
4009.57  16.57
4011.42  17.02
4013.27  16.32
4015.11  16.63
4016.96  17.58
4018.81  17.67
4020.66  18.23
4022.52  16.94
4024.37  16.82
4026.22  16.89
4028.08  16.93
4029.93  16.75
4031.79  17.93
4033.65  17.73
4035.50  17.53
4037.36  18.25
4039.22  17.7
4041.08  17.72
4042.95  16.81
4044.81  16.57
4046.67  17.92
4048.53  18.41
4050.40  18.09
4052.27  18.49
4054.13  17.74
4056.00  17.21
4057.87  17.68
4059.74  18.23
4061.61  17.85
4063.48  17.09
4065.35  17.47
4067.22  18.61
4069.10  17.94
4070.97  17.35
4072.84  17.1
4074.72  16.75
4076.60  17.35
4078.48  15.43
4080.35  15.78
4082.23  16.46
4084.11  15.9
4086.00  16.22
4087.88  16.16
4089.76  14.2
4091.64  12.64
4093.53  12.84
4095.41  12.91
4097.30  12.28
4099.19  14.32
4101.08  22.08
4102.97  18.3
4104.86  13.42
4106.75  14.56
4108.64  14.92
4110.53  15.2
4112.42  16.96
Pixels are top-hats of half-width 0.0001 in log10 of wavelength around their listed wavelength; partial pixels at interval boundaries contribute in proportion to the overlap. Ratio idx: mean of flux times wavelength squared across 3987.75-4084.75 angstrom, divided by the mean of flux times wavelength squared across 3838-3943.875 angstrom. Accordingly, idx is 1.2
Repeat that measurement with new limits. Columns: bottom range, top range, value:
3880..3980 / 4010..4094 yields 1.19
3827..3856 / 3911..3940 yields 1.23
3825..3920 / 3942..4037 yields 1.09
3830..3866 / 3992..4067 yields 1.30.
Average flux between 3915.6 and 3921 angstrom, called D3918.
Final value 16.5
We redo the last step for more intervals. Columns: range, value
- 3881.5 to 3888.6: 15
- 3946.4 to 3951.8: 16.3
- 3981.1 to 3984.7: 15.2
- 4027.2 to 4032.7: 17.2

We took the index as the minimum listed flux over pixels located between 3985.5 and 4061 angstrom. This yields 15.24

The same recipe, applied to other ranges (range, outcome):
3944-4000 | 10.07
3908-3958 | 12.67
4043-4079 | 15.43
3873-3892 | 11.33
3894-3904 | 13.7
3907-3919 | 16.3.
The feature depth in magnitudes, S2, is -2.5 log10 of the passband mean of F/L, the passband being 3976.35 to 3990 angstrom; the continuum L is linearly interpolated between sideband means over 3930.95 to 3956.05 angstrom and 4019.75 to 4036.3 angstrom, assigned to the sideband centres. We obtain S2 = 0.07 mag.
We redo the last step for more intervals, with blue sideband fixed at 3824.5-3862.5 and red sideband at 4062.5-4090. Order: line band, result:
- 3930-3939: 0.07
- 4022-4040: -0.07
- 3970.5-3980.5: 0.20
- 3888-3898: 0.02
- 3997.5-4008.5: -0.05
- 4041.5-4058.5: -0.08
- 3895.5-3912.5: -0.13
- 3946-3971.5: 0.02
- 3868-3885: -0.17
